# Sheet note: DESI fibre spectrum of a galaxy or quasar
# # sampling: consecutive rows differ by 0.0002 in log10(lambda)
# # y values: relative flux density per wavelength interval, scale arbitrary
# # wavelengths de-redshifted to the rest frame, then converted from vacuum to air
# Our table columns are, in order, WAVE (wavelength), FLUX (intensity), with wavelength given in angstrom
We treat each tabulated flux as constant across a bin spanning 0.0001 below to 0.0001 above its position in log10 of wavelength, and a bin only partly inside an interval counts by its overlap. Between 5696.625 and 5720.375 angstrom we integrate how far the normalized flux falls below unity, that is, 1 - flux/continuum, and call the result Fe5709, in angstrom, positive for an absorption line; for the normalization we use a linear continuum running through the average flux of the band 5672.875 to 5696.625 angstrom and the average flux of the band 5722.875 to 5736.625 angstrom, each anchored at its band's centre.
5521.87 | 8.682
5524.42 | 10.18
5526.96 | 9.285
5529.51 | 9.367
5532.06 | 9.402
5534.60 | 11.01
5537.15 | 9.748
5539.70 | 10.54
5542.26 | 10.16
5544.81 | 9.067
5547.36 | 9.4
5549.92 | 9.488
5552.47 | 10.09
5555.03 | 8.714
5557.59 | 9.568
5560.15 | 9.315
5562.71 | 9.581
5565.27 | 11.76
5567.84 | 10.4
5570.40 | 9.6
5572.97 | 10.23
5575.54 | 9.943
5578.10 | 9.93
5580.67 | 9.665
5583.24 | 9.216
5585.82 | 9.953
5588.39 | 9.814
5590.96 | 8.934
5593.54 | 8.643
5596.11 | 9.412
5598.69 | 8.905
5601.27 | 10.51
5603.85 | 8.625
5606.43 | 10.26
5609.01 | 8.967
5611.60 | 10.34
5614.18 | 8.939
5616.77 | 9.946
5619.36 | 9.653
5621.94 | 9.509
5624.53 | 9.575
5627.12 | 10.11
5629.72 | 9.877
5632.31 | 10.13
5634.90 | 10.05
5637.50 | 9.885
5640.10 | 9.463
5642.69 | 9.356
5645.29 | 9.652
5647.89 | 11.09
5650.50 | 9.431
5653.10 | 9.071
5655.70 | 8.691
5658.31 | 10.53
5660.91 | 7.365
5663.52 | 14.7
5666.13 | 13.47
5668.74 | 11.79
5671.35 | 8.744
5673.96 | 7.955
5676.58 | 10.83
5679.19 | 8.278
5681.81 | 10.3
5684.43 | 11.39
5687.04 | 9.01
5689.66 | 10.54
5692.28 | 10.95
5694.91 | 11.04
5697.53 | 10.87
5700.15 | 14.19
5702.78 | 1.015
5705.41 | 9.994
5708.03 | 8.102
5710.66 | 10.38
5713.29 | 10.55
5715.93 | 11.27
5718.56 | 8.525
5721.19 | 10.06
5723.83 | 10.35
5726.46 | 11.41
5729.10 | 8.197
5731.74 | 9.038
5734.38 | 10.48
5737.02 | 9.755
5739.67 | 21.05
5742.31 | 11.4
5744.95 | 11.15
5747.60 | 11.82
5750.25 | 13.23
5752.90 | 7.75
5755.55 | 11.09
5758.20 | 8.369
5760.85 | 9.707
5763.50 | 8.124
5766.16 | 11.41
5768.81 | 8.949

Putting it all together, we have 1.3 angstrom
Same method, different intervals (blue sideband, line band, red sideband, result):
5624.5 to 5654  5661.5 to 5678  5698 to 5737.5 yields -2.2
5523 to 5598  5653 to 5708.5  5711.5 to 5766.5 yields 2.0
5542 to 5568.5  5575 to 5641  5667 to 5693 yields 1.6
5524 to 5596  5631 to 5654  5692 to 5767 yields 0.6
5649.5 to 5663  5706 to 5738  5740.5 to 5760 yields 1.8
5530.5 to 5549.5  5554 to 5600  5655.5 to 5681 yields 1.6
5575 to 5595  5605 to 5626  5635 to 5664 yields 0.0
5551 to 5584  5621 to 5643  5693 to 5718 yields 0.0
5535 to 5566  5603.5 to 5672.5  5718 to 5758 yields 2.4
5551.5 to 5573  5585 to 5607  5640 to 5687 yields 1.2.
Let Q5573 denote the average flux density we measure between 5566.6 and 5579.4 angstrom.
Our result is 10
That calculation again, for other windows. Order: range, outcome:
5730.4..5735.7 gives 9.75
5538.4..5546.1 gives 9.92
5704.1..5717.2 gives 10.1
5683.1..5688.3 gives 10.2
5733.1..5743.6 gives 13.2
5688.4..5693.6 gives 10.7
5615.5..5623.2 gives 9.71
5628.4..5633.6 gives 9.99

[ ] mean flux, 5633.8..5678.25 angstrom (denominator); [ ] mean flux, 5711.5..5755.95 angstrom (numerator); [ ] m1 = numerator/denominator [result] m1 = 1.1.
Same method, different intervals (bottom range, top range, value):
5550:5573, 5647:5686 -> 1.04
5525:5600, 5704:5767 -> 1.09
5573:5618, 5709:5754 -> 1.15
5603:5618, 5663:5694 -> 1.11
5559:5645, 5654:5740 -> 1.05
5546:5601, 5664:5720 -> 1.04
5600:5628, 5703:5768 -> 1.07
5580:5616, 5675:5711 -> 1.03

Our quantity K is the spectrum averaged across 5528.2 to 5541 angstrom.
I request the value 10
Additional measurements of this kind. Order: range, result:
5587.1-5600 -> 9.15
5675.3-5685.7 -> 10.2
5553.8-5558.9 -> 9.14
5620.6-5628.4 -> 9.74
